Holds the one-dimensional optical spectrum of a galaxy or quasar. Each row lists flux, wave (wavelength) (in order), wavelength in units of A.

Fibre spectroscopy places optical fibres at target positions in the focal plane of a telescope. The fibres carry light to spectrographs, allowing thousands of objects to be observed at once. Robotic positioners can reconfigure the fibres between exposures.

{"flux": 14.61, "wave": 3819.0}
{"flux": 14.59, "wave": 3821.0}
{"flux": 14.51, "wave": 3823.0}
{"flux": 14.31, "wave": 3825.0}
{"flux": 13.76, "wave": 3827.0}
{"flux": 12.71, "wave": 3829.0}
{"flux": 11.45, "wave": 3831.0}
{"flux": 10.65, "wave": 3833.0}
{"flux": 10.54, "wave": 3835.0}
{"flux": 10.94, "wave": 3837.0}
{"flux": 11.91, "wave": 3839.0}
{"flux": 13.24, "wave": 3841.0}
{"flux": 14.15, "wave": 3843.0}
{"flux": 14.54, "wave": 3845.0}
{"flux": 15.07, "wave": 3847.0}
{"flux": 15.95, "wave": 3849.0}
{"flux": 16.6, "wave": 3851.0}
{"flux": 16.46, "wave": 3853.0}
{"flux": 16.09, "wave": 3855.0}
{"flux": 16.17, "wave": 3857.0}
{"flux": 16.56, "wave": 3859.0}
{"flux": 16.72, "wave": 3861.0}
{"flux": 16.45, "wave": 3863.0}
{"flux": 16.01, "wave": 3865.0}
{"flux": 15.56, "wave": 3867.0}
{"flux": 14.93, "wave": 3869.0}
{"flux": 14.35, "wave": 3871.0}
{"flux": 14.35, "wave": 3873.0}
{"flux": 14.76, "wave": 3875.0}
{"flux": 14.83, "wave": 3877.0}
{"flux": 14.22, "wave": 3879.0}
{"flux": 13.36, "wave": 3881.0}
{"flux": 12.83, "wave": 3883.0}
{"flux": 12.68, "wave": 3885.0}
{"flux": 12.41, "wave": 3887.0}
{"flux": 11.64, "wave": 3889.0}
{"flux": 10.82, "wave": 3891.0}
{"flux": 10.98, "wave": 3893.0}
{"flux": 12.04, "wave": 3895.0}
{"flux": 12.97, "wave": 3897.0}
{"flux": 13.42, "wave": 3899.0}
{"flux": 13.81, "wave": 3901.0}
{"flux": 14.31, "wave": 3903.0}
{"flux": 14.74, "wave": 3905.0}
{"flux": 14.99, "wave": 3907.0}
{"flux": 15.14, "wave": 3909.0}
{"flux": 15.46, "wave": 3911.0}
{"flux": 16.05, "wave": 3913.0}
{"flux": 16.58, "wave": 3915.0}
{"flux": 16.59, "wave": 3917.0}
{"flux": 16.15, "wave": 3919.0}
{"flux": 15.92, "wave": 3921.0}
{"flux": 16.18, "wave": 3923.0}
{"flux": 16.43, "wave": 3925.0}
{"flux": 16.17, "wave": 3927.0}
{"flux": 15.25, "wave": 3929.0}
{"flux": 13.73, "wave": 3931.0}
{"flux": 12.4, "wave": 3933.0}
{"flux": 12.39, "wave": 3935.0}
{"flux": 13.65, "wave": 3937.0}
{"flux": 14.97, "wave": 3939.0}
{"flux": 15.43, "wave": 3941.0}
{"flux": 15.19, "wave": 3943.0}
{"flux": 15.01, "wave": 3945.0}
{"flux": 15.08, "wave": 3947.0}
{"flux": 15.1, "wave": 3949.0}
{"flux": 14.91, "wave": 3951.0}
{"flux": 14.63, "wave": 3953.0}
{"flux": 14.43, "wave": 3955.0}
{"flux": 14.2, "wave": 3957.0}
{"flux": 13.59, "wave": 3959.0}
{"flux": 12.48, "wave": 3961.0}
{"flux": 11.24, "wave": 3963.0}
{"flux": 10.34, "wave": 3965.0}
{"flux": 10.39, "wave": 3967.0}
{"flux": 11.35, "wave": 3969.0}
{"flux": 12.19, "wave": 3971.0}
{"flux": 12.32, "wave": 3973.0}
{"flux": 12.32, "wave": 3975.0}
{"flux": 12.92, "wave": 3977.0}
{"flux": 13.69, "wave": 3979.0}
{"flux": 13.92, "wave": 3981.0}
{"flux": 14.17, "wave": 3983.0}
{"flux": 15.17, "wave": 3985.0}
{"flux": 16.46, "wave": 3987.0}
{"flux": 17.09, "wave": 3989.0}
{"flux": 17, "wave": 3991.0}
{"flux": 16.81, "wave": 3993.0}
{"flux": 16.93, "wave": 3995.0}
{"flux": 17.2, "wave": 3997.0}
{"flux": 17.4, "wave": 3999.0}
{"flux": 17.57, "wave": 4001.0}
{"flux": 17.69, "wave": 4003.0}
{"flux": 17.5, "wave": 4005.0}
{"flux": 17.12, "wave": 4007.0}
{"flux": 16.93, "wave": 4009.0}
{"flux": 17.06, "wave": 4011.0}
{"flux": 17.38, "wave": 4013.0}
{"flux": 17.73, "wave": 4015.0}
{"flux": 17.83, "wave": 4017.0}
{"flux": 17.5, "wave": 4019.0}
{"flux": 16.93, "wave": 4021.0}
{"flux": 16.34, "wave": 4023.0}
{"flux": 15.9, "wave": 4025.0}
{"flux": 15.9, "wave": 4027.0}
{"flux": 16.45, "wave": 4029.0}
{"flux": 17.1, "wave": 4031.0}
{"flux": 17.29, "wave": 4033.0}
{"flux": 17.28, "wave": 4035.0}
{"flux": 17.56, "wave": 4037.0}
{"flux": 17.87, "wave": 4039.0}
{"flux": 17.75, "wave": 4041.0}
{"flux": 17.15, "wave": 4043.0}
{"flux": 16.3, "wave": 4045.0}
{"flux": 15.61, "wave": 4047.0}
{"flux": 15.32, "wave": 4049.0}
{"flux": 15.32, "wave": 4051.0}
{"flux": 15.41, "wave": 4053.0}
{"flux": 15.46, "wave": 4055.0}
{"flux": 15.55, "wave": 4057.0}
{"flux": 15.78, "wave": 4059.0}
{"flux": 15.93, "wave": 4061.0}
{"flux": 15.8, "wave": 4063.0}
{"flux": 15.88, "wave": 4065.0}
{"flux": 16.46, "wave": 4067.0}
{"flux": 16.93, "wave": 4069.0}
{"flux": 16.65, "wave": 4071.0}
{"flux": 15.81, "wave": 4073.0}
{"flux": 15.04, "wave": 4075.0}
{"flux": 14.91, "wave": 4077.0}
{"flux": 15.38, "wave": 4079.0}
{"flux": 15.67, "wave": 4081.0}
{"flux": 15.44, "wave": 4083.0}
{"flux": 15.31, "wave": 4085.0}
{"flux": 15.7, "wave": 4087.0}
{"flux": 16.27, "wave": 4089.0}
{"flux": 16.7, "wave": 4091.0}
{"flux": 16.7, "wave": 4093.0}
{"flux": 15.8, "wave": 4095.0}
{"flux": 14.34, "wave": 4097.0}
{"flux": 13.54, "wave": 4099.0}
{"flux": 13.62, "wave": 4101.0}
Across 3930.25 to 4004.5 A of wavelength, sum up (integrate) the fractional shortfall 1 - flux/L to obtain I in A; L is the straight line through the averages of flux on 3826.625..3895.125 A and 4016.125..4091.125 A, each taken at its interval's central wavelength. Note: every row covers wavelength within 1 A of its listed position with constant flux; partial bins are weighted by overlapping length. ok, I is 4.02 A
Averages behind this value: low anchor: 13.9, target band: 14.4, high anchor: 16.2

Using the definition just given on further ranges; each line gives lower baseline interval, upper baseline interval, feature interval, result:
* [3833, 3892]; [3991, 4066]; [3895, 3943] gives 0.71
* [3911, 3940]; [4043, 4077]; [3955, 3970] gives 3.18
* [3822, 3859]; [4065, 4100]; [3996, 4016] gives -2.95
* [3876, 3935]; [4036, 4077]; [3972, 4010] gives -1.22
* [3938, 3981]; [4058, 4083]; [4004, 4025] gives -3.66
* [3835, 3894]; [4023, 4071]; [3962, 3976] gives 3.62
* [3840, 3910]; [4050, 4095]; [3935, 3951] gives 0.12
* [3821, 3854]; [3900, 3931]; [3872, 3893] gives 2.29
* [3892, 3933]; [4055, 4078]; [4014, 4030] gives -1.31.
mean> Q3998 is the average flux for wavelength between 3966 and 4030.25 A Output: 15.7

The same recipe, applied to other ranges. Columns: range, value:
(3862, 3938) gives 14.3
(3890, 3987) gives 14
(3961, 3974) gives 11.4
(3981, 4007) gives 16.7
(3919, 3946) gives 14.9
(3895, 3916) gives 14.6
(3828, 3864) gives 14.2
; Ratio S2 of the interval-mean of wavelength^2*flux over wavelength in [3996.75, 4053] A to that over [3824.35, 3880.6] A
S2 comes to 1.3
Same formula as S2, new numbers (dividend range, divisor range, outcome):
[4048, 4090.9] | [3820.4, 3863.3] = 1.24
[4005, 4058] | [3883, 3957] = 1.23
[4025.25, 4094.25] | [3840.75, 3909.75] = 1.23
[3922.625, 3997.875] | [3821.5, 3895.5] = 1.08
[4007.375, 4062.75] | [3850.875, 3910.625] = 1.25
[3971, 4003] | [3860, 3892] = 1.15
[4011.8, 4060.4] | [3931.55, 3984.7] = 1.29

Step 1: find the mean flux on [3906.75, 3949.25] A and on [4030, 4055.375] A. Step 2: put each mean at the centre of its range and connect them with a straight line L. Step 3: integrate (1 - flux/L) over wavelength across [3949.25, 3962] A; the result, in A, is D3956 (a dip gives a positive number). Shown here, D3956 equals 1.2 A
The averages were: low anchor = 15.2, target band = 14.1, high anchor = 16.6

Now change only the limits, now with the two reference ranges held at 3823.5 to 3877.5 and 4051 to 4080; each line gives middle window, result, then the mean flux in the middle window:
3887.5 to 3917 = 1.78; 13.9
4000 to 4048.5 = -4.84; 17.1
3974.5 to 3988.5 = 0.90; 14.3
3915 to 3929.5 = -1.27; 16.2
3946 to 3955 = 0.10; 14.9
